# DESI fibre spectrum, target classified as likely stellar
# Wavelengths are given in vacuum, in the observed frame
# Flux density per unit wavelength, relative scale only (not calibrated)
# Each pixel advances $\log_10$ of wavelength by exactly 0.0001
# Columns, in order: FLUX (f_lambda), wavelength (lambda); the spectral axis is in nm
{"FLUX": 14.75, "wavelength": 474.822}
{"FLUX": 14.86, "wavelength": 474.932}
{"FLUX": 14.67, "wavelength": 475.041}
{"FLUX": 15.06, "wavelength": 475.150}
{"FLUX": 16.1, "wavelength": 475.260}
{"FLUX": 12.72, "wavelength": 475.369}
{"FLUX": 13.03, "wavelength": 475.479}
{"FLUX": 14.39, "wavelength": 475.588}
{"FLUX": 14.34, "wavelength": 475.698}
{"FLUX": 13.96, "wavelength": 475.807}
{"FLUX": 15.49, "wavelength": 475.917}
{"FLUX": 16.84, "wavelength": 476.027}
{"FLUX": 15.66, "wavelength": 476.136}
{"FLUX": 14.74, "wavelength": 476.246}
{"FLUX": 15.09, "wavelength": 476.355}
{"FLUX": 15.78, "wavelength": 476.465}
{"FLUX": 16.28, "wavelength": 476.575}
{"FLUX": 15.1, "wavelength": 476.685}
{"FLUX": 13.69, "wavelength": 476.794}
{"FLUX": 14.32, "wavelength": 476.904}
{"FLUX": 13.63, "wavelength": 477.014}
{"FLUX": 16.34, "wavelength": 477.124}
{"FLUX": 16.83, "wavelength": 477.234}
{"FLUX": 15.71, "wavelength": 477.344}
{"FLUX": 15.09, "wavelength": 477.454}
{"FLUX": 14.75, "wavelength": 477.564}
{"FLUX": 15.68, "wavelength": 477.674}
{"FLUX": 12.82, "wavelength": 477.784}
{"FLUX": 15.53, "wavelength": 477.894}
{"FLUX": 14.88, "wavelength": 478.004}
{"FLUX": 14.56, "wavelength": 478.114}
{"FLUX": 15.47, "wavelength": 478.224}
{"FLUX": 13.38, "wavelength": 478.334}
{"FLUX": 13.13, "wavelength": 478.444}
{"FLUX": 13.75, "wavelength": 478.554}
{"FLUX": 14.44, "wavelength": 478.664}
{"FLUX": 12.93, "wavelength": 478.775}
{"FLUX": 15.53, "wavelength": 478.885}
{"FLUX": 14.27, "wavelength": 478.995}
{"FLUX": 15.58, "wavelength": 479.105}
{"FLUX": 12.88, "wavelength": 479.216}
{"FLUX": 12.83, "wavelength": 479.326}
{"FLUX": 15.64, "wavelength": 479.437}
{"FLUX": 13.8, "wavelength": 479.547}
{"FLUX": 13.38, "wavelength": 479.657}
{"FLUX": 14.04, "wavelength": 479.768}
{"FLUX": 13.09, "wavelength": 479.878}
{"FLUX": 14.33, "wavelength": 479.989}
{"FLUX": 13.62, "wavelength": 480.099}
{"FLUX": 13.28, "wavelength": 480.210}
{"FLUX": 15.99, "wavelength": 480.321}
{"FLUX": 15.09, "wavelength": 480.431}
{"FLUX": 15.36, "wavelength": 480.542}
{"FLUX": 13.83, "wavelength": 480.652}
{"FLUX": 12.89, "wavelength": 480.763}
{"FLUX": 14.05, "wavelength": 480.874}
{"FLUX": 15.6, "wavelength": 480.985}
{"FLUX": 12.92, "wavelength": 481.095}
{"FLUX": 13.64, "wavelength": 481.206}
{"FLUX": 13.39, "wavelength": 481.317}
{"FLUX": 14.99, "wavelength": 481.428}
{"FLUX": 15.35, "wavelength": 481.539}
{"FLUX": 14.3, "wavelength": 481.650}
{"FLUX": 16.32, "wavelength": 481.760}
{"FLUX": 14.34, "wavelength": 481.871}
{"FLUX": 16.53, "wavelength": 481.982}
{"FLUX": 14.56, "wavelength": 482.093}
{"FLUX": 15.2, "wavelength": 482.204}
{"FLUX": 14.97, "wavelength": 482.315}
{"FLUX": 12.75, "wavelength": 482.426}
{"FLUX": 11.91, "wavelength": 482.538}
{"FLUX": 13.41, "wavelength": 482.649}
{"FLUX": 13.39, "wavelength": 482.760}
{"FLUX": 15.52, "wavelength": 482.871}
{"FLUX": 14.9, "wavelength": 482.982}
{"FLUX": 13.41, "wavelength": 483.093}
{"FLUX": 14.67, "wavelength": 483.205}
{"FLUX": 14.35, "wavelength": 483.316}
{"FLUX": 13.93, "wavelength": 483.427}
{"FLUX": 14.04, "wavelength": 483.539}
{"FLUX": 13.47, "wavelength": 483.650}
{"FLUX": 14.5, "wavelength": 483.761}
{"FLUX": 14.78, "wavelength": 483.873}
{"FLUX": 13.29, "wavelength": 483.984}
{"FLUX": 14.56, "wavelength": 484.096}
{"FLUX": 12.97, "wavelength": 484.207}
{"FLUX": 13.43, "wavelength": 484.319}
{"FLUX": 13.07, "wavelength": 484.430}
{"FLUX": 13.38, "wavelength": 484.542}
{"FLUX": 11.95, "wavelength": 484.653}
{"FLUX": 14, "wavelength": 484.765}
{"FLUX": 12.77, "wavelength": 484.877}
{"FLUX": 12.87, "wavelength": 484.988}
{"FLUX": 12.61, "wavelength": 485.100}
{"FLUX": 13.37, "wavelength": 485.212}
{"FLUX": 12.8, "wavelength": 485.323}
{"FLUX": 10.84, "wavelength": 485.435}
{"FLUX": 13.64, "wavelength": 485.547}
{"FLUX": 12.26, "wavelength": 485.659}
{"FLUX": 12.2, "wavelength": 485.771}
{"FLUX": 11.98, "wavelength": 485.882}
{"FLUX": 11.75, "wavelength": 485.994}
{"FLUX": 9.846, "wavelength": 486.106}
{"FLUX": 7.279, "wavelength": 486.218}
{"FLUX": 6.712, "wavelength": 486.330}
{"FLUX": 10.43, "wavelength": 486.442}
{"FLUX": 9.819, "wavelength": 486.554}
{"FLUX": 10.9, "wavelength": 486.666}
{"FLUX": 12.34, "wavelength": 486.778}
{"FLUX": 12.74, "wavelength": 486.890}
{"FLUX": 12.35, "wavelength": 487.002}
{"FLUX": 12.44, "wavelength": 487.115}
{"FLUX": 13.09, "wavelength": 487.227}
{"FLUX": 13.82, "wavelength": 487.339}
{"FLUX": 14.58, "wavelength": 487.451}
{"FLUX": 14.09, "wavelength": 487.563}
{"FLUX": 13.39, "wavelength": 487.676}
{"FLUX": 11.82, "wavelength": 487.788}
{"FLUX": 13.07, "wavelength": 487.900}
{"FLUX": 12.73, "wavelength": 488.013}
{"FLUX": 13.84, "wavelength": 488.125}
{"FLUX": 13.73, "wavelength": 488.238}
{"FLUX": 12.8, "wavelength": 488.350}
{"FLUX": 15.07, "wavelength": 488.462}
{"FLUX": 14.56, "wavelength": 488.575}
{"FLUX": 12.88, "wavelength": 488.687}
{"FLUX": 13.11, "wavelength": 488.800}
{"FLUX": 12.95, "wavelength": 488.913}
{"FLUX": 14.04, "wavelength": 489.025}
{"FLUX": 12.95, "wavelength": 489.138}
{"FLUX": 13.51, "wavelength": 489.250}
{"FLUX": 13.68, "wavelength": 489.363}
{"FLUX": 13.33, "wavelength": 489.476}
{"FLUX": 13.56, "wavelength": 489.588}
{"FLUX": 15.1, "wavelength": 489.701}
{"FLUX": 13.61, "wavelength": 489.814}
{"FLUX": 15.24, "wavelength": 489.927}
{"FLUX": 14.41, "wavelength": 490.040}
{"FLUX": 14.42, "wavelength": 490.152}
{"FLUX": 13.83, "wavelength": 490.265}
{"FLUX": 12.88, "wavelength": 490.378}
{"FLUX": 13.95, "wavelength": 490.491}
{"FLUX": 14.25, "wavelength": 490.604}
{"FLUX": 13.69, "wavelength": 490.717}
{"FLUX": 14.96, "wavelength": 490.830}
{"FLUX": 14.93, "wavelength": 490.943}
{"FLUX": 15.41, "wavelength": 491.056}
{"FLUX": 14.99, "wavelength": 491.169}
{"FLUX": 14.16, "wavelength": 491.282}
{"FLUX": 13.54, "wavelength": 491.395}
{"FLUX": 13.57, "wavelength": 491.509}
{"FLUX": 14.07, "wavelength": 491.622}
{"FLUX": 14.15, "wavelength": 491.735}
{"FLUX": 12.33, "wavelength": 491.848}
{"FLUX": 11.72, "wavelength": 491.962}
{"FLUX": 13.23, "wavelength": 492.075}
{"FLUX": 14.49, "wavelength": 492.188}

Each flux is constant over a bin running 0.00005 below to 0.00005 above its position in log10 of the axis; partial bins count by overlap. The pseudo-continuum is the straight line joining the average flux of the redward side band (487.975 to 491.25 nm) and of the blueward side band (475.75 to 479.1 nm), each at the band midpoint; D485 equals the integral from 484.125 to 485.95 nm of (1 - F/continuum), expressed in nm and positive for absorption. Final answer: 0.19 nm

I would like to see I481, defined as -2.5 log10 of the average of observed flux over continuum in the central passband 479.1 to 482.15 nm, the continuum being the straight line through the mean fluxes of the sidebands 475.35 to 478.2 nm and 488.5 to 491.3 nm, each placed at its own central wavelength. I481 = 0.03 mag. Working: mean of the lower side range 14.9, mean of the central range 14.3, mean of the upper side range 14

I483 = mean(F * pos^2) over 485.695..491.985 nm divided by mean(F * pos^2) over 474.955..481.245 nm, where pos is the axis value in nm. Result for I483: 0.94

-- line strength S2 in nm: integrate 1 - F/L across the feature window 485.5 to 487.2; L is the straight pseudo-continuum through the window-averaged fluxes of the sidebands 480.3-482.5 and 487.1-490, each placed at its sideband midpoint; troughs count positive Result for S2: 0.34 nm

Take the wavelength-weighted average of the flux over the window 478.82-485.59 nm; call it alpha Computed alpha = 14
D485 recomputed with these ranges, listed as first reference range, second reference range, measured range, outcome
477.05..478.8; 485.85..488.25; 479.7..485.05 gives -0.29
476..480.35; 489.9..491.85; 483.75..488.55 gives 0.60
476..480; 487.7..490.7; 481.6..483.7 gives -0.01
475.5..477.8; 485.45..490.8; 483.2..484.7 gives -0.01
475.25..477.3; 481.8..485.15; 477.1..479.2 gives -0.01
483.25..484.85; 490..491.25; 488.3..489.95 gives 0.05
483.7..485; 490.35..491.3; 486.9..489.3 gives 0.11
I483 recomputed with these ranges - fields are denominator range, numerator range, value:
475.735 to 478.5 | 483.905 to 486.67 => 0.83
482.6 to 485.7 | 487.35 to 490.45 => 1.03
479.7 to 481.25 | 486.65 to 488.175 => 0.95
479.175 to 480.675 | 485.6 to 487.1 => 0.79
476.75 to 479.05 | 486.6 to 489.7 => 0.95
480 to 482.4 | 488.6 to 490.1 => 0.98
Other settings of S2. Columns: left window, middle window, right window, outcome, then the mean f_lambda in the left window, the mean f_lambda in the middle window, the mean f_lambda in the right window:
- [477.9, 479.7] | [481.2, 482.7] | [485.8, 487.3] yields -0.18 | 14.2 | 14.4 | 11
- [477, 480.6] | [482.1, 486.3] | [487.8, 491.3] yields 0.32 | 14.5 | 13.1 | 13.9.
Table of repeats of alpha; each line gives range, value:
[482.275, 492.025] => 13.2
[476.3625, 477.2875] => 15.2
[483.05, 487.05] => 12.5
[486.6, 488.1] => 12.9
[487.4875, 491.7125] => 13.8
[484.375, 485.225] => 13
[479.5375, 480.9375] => 14.1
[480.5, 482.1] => 14.5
